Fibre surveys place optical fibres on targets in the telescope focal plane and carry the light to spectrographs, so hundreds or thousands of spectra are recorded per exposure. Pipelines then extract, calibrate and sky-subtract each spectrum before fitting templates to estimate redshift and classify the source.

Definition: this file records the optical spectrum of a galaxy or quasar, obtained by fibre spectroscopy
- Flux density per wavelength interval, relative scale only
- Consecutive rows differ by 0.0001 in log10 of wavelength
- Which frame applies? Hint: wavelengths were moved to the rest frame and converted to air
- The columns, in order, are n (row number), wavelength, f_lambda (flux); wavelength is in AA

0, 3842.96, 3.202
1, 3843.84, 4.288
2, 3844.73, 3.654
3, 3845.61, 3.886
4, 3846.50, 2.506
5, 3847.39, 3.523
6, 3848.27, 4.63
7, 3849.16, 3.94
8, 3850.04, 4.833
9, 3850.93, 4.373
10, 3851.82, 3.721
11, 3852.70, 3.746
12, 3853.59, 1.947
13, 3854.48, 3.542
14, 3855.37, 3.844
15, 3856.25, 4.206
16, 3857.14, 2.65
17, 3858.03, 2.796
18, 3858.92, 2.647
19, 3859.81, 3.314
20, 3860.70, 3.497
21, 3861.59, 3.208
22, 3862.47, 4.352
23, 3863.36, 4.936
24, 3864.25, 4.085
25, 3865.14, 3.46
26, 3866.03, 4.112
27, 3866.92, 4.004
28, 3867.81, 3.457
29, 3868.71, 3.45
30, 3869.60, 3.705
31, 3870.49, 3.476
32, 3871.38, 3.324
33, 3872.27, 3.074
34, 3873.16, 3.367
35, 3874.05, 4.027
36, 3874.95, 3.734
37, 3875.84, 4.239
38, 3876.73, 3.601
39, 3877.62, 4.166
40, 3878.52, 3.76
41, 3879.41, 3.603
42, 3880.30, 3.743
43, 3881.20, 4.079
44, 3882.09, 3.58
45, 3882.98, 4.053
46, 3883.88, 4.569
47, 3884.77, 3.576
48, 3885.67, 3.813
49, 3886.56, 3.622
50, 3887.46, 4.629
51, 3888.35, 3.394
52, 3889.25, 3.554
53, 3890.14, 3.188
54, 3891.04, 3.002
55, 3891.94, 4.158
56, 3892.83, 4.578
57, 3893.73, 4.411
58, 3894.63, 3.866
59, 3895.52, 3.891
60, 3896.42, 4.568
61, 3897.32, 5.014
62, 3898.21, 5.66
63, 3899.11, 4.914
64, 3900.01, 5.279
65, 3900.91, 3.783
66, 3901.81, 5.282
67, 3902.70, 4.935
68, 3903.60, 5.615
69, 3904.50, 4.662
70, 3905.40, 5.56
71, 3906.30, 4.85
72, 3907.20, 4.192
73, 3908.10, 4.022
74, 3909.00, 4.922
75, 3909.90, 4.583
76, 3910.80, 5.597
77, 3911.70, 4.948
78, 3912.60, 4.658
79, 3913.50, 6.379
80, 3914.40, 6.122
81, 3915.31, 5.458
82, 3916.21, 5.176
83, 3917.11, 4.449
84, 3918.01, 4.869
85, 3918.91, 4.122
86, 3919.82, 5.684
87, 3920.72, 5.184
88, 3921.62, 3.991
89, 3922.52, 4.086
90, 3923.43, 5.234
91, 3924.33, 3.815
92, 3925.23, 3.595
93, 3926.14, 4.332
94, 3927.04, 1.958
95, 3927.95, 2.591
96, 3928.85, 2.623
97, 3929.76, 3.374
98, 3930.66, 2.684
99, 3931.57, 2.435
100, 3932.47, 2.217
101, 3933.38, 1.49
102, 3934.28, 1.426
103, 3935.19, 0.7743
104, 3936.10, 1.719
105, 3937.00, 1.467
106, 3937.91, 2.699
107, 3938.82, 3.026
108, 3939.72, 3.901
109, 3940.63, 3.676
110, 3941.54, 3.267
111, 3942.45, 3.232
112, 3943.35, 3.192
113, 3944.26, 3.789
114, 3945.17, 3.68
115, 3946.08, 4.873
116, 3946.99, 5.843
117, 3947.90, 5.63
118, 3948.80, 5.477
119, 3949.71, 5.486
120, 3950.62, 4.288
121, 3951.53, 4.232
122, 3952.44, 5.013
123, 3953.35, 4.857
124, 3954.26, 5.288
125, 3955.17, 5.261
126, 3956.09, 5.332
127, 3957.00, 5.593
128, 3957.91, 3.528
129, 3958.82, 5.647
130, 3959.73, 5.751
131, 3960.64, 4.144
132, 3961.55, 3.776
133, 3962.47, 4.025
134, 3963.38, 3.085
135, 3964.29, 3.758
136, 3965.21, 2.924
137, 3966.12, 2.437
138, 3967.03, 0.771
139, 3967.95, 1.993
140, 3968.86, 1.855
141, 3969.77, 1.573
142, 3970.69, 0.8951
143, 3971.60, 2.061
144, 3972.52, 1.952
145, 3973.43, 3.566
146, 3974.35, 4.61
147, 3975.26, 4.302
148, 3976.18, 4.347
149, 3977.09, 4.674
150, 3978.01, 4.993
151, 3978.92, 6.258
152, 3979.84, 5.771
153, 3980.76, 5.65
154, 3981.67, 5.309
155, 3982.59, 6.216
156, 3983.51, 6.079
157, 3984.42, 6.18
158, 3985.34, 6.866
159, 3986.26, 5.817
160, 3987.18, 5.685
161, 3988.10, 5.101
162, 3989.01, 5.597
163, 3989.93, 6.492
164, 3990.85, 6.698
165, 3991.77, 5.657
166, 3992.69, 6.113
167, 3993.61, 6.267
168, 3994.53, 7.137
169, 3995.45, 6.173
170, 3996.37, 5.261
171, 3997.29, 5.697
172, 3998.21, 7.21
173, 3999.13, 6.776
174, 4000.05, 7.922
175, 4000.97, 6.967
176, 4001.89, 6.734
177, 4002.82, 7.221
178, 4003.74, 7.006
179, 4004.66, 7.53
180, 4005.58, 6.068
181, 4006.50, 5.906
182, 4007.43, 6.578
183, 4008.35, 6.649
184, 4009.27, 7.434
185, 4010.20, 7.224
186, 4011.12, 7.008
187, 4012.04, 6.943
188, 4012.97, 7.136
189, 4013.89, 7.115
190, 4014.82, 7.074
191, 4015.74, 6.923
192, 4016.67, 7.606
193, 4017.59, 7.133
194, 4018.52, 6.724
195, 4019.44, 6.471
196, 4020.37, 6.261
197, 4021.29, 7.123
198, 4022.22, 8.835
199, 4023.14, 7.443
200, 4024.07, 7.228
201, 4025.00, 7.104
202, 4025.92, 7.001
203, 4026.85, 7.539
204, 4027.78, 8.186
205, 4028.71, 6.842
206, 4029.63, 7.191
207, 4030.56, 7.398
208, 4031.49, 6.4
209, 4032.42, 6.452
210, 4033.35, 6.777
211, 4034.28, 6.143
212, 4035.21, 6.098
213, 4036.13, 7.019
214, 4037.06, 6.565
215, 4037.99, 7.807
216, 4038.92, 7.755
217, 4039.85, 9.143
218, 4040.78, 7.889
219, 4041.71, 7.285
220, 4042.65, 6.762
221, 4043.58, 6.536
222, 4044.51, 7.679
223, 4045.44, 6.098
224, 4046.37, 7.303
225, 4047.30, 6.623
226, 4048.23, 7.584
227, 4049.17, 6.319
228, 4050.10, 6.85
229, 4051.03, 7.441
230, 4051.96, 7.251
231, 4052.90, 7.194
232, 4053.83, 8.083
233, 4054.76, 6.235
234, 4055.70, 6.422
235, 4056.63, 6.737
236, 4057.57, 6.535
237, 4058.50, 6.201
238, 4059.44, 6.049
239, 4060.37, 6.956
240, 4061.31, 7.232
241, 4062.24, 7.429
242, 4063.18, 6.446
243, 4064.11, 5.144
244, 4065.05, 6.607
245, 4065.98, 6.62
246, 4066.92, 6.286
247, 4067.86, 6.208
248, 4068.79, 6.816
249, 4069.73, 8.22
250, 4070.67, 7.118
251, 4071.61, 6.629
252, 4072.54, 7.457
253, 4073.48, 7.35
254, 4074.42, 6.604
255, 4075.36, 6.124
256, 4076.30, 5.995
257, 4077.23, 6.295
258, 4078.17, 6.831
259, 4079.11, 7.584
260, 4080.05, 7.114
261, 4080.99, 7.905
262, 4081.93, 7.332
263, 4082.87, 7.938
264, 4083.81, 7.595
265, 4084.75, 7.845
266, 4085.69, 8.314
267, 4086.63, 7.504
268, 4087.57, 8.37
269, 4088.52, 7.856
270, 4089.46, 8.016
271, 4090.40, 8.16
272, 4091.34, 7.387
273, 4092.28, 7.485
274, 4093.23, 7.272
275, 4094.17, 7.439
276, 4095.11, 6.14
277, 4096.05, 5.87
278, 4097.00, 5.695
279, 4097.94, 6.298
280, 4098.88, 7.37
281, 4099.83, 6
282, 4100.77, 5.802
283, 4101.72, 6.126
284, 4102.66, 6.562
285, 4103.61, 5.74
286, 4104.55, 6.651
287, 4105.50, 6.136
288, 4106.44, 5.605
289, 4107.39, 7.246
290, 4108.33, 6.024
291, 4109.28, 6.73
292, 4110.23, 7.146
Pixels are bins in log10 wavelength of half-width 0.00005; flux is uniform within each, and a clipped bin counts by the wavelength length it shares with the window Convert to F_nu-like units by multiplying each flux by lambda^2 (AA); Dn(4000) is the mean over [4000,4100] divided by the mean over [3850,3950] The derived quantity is 1.92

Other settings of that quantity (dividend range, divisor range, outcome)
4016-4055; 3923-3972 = 2.14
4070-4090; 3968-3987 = 1.75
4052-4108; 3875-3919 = 1.69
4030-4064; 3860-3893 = 2.00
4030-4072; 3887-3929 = 1.64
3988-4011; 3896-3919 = 1.38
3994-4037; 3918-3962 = 1.86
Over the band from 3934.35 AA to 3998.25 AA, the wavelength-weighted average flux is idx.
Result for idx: 4.42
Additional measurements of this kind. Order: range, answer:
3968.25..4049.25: 6.32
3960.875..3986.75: 4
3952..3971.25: 3.68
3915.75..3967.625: 3.8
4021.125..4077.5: 6.96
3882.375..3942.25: 4.01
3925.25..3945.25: 2.71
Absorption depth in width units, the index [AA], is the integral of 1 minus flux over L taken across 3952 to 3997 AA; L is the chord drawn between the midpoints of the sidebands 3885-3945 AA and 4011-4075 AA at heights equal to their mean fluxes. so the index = 6.2 AA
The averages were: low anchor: 3.98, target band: 4.67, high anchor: 6.99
